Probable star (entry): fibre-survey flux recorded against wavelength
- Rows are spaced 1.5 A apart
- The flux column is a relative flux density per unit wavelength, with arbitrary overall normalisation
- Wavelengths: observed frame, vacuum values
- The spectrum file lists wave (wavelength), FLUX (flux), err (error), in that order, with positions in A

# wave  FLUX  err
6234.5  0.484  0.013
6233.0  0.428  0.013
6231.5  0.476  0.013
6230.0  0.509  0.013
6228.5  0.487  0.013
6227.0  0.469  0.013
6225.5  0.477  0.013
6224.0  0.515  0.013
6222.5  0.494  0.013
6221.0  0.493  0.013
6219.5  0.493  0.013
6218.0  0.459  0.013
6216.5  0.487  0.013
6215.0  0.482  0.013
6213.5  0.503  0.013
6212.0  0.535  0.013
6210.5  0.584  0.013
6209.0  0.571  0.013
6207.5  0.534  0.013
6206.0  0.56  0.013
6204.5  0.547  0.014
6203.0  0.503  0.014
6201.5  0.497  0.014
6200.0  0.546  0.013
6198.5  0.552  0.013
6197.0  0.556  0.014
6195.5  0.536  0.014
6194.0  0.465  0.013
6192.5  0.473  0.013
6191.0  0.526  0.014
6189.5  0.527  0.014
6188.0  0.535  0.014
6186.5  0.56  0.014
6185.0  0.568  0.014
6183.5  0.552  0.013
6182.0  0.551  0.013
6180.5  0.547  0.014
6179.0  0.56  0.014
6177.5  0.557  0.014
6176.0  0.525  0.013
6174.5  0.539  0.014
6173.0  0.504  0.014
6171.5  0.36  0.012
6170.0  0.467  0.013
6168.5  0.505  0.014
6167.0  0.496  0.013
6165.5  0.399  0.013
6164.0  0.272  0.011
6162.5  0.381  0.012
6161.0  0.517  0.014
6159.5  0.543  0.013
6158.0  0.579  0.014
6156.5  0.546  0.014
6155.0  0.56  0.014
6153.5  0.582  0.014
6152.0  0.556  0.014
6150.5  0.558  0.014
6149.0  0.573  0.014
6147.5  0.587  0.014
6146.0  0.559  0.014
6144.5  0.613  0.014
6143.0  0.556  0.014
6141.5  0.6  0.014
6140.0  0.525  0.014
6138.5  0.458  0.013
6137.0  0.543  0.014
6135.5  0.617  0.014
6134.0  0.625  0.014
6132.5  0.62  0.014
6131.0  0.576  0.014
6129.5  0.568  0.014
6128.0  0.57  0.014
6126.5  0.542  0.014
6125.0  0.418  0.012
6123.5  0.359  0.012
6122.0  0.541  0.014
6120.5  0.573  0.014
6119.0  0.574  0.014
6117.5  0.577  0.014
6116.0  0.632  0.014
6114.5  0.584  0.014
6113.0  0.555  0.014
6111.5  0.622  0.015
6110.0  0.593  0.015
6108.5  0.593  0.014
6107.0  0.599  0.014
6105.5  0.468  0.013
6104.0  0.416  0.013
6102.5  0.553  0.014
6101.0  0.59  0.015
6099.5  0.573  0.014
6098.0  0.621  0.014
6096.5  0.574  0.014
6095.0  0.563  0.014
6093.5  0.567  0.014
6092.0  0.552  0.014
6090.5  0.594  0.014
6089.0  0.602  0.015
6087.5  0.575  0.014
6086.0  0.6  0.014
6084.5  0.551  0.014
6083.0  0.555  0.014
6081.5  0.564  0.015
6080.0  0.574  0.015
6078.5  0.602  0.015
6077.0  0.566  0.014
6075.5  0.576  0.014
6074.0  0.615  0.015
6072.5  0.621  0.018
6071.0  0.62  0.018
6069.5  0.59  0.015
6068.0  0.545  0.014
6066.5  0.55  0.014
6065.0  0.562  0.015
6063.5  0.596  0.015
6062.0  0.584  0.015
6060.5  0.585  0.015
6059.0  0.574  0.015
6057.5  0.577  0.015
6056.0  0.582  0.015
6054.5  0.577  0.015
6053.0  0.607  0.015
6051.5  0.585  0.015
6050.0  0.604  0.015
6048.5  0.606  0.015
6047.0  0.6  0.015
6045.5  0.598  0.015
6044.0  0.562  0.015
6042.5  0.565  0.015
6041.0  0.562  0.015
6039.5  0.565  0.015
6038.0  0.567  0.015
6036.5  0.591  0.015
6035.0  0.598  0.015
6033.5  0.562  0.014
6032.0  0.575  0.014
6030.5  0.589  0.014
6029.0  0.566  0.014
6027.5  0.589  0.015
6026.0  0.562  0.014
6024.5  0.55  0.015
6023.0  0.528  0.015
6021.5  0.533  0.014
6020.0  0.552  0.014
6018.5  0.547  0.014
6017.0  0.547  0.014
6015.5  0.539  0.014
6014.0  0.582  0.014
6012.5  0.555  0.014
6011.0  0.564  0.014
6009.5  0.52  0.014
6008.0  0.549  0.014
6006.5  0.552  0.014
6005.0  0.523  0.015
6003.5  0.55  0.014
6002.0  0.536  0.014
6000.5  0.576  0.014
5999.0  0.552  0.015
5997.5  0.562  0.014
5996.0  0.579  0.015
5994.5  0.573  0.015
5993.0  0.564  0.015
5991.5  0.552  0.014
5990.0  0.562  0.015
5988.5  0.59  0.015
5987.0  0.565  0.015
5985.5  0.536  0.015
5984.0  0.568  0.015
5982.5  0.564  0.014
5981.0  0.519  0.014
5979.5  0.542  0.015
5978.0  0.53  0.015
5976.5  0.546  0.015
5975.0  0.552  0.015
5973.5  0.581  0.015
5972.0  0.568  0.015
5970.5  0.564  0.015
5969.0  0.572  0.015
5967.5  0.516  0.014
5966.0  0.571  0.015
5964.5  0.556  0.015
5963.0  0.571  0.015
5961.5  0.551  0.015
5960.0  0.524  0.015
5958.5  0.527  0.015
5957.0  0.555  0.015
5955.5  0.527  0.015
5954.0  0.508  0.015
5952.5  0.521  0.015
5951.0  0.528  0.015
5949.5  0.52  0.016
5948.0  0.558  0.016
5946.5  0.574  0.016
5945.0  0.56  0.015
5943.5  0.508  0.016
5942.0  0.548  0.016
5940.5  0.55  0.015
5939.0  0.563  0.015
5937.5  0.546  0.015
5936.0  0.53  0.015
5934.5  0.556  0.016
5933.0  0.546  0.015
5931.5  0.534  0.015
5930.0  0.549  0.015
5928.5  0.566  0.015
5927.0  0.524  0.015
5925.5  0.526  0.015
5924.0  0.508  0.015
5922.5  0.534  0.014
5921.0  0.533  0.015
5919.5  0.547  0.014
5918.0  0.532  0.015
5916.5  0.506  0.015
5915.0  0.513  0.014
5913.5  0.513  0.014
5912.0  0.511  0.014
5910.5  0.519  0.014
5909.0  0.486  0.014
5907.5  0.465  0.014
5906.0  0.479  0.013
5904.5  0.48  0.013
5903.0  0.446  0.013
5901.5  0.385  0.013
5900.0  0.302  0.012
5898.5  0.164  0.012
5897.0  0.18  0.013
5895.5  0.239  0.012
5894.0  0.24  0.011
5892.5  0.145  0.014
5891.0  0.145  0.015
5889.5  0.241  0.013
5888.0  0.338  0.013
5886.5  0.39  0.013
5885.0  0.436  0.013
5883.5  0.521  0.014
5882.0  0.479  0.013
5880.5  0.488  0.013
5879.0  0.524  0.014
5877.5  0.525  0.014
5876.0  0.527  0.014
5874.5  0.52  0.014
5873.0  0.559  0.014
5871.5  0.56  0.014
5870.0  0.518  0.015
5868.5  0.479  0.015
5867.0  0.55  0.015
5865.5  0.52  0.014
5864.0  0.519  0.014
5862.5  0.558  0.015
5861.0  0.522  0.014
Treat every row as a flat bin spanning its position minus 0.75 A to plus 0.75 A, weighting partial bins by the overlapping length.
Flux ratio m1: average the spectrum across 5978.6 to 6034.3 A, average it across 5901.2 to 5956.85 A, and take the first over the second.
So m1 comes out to 1.1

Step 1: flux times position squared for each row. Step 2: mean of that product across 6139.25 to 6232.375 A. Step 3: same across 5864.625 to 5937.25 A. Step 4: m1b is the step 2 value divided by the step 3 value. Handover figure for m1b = 1.2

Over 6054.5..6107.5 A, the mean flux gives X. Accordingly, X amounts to 0.572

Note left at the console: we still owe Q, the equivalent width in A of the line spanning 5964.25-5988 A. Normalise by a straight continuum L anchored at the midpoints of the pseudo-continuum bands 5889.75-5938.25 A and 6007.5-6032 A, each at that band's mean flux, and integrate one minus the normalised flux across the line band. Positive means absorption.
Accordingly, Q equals -2.08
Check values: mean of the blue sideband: 0.443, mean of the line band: 0.553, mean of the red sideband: 0.555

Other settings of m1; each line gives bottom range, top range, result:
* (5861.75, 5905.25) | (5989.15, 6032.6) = 1.35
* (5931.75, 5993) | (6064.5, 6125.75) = 1.03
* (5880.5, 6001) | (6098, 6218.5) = 1.07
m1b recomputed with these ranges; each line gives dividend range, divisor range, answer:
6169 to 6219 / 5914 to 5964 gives 1.06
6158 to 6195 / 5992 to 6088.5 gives 0.91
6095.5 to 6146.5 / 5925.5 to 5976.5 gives 1.08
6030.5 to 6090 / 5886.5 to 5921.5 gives 1.59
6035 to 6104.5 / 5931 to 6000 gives 1.09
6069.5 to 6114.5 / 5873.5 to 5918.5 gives 1.50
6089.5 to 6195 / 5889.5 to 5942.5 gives 1.29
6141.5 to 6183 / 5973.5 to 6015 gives 0.99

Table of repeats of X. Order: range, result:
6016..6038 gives 0.563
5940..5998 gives 0.55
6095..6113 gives 0.563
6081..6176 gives 0.543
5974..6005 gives 0.555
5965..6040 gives 0.558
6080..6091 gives 0.577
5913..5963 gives 0.537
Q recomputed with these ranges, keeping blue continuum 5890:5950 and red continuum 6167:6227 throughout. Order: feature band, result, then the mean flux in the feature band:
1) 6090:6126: -3.78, 0.553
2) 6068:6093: -4.43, 0.583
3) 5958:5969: -1.73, 0.547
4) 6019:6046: -4.47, 0.567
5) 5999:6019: -2.80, 0.549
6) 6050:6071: -3.79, 0.58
